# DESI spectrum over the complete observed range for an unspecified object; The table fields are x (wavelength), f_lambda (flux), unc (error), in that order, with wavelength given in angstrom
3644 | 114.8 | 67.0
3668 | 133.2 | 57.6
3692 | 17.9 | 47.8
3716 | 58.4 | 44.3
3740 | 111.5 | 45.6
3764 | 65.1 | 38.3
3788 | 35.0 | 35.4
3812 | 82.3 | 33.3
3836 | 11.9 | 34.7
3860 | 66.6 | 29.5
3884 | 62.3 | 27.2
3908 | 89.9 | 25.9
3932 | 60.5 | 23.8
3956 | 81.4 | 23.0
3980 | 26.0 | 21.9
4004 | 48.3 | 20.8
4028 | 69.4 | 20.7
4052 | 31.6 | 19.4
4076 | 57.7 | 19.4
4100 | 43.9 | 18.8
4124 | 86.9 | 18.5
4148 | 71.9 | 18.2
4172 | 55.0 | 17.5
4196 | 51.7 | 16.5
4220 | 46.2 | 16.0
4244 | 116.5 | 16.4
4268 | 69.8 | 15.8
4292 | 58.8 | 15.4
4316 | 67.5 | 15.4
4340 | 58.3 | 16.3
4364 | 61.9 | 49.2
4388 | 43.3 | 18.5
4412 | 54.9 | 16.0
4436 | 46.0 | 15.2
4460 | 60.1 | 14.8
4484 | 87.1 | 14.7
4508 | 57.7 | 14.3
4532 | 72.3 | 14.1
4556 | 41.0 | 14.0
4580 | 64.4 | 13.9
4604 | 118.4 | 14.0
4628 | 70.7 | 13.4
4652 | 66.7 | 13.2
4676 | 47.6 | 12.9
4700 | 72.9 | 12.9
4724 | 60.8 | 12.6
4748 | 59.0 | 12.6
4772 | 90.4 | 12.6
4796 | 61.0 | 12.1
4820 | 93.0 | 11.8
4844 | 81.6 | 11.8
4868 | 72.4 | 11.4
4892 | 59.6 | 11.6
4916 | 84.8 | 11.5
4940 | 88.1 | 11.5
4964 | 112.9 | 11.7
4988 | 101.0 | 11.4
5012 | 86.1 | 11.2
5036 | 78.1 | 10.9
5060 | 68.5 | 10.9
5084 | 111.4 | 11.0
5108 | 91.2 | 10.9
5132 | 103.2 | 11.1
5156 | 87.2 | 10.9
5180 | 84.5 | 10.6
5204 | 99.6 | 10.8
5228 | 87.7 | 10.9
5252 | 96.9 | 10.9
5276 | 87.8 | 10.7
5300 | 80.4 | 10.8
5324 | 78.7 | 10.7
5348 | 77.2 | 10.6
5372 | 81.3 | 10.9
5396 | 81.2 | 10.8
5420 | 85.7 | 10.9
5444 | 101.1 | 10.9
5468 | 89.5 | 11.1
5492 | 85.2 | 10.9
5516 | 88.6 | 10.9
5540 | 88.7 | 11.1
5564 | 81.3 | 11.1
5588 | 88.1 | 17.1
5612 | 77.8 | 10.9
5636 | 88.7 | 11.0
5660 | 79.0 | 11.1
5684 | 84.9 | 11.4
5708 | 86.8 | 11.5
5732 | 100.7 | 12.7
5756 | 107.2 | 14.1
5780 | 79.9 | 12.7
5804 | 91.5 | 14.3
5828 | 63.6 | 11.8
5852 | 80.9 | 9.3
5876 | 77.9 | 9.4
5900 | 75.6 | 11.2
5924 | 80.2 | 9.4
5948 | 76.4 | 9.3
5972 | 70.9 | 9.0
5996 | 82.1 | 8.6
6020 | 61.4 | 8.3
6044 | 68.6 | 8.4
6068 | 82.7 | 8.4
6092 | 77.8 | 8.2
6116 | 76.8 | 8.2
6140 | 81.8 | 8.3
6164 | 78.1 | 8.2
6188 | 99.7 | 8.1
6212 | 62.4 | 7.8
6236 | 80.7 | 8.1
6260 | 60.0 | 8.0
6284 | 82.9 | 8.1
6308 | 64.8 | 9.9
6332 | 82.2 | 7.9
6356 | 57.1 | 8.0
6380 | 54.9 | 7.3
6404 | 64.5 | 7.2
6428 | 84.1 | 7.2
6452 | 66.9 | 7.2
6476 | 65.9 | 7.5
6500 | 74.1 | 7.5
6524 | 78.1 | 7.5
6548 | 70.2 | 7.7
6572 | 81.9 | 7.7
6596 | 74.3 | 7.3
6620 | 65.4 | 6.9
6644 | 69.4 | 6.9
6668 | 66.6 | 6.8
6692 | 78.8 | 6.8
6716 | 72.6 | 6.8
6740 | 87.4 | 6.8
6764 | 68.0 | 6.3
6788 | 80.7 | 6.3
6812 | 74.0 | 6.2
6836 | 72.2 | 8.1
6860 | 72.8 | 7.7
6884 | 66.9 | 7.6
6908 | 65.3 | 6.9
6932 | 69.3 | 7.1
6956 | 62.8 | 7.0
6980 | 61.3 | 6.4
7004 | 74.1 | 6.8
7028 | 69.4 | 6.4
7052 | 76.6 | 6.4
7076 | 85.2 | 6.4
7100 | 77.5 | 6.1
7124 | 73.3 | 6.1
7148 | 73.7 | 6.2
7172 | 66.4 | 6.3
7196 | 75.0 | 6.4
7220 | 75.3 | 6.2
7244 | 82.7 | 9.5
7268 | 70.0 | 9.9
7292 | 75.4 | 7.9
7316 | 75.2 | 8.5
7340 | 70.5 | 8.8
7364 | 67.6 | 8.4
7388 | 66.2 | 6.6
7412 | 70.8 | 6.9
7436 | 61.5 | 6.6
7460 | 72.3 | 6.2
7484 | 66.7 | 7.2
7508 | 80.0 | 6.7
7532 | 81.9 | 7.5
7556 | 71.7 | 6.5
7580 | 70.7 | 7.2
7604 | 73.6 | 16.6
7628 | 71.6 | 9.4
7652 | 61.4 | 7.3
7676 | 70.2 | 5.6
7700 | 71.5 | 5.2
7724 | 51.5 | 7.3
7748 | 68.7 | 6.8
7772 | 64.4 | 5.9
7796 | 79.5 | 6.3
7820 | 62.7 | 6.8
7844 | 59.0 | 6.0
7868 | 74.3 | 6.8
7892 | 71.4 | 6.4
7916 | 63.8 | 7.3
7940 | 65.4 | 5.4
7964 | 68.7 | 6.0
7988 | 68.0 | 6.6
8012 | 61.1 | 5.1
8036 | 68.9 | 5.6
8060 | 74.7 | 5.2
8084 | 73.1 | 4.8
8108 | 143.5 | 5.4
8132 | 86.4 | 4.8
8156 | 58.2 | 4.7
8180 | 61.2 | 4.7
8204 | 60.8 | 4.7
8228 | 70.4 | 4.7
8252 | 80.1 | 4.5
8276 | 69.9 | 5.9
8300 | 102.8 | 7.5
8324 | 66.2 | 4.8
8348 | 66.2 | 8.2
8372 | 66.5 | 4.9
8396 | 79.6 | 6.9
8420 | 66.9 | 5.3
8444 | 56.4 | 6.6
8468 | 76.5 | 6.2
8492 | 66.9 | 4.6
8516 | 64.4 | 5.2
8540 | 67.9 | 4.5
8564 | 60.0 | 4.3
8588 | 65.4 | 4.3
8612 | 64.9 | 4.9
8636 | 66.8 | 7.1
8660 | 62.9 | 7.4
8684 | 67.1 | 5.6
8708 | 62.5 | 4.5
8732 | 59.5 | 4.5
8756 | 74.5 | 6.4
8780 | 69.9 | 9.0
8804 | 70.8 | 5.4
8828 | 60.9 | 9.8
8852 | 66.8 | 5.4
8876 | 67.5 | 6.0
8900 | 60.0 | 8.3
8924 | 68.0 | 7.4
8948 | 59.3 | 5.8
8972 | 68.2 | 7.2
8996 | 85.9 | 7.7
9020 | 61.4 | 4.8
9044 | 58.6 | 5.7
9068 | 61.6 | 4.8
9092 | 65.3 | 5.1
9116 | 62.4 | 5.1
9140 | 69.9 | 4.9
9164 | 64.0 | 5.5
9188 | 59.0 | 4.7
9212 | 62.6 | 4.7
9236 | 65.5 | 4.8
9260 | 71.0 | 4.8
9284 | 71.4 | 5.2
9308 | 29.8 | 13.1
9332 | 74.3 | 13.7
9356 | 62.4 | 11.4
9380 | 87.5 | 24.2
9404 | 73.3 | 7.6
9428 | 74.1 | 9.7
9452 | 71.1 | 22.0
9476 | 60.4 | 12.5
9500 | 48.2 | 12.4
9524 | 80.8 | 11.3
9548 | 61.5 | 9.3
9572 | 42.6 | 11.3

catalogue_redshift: 0.23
